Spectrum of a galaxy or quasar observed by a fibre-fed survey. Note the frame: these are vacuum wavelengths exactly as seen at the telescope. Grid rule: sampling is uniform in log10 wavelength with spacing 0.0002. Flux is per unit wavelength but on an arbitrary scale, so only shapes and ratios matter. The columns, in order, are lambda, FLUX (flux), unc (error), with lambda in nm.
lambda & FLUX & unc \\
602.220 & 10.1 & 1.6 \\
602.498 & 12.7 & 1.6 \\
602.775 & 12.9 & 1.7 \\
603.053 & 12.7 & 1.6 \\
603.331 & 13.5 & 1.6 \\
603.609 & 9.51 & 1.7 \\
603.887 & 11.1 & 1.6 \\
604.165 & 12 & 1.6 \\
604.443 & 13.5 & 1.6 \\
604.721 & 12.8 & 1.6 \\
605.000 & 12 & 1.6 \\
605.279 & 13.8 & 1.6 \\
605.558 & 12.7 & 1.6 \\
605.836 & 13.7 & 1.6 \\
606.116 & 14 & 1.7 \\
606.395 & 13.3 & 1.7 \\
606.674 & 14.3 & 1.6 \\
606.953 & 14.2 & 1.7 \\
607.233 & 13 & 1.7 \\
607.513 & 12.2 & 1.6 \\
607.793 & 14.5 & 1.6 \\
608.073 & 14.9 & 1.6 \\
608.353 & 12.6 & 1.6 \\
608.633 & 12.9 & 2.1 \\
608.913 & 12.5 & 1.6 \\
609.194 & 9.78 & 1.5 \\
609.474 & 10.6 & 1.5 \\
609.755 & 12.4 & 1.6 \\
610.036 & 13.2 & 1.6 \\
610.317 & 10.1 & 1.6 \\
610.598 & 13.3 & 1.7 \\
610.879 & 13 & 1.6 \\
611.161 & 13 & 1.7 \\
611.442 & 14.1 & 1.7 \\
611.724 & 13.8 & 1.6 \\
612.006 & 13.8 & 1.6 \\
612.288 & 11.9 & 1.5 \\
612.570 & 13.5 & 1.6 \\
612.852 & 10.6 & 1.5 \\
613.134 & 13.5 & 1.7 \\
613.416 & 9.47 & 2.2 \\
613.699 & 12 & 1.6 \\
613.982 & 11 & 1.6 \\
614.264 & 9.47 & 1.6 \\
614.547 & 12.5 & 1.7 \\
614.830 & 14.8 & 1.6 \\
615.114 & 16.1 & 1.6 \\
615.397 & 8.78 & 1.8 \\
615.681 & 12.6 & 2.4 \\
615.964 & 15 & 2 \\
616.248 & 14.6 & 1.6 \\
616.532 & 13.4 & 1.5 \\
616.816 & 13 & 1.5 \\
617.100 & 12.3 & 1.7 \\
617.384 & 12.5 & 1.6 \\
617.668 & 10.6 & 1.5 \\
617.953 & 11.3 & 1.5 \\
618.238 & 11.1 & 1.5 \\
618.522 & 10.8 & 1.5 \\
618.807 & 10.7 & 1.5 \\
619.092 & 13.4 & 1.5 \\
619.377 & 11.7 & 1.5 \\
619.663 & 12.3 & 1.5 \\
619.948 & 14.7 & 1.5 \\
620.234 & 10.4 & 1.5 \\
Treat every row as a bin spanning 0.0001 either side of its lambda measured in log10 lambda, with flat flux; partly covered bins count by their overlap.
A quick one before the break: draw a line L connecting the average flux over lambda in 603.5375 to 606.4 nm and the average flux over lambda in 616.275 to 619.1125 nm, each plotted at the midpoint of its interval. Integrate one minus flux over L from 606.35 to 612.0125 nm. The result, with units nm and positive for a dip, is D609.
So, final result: -0.227 nm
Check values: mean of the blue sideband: 12.6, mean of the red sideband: 12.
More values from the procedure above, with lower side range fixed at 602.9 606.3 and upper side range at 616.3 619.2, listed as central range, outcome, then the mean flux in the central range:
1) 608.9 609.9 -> 0.10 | 11.2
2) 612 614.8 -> 0.09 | 11.8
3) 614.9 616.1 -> -0.11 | 13.2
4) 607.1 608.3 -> -0.11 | 13.6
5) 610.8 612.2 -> -0.14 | 13.5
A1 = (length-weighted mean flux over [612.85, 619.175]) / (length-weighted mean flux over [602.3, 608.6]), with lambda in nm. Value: 0.94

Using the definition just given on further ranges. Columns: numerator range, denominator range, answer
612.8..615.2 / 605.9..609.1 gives 0.90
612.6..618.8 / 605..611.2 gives 0.94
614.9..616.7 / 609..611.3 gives 1.13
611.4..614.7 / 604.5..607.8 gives 0.91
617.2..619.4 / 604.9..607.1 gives 0.85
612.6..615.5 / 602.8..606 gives 0.95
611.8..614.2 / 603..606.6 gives 0.94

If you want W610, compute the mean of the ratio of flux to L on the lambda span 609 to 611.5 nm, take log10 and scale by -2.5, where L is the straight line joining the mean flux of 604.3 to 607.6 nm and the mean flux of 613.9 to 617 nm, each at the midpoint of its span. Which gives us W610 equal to 0.09 mag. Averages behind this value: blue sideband 13.3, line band 12.1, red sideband 12.9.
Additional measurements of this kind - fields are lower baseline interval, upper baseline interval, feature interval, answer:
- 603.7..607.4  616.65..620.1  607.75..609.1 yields -0.04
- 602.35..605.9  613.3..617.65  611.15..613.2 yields -0.05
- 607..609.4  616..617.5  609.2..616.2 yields 0.05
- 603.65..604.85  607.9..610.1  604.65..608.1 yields -0.10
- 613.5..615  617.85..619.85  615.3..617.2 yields -0.10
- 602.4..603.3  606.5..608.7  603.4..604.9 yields 0.10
